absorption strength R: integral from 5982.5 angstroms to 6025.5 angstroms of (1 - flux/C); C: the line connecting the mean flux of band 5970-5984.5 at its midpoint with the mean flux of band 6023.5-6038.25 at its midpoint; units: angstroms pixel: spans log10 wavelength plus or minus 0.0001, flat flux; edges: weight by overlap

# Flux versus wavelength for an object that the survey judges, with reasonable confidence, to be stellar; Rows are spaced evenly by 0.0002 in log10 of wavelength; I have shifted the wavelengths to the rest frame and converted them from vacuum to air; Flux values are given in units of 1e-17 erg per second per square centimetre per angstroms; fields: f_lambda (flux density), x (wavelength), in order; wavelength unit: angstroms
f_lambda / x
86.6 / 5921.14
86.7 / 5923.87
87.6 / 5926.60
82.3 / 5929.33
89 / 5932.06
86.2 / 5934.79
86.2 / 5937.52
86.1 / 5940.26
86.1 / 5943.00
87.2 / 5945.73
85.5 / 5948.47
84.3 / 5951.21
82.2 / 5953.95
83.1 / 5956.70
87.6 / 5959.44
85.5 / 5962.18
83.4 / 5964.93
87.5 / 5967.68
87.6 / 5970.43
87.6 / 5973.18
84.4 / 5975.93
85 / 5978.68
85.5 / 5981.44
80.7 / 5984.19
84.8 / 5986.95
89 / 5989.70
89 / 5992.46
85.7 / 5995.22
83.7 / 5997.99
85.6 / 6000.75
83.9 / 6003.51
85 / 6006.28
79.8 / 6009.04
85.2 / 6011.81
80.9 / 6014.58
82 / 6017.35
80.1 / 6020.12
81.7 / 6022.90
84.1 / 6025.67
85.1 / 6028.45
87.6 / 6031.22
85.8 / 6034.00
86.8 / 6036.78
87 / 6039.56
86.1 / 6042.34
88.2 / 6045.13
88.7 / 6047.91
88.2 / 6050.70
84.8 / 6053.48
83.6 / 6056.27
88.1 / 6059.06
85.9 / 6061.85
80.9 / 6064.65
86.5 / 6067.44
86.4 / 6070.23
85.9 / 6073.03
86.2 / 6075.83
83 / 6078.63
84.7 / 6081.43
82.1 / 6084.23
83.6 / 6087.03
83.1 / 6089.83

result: 0.84 angstroms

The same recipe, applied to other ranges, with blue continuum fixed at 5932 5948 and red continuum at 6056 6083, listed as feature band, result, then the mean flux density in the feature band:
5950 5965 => 0.3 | 84.4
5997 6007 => 0.2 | 84.6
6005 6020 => 0.6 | 82.4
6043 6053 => -0.3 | 87.9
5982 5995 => 0.0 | 85.9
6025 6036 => 0.0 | 85.8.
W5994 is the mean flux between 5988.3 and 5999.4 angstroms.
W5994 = 86.9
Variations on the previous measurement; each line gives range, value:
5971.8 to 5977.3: 86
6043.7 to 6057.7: 86.7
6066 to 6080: 85.6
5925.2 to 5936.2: 86.3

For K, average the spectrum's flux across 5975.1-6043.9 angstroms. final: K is 84.6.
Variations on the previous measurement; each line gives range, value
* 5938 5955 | 85.3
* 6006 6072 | 84.9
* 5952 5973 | 85.4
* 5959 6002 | 85.7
